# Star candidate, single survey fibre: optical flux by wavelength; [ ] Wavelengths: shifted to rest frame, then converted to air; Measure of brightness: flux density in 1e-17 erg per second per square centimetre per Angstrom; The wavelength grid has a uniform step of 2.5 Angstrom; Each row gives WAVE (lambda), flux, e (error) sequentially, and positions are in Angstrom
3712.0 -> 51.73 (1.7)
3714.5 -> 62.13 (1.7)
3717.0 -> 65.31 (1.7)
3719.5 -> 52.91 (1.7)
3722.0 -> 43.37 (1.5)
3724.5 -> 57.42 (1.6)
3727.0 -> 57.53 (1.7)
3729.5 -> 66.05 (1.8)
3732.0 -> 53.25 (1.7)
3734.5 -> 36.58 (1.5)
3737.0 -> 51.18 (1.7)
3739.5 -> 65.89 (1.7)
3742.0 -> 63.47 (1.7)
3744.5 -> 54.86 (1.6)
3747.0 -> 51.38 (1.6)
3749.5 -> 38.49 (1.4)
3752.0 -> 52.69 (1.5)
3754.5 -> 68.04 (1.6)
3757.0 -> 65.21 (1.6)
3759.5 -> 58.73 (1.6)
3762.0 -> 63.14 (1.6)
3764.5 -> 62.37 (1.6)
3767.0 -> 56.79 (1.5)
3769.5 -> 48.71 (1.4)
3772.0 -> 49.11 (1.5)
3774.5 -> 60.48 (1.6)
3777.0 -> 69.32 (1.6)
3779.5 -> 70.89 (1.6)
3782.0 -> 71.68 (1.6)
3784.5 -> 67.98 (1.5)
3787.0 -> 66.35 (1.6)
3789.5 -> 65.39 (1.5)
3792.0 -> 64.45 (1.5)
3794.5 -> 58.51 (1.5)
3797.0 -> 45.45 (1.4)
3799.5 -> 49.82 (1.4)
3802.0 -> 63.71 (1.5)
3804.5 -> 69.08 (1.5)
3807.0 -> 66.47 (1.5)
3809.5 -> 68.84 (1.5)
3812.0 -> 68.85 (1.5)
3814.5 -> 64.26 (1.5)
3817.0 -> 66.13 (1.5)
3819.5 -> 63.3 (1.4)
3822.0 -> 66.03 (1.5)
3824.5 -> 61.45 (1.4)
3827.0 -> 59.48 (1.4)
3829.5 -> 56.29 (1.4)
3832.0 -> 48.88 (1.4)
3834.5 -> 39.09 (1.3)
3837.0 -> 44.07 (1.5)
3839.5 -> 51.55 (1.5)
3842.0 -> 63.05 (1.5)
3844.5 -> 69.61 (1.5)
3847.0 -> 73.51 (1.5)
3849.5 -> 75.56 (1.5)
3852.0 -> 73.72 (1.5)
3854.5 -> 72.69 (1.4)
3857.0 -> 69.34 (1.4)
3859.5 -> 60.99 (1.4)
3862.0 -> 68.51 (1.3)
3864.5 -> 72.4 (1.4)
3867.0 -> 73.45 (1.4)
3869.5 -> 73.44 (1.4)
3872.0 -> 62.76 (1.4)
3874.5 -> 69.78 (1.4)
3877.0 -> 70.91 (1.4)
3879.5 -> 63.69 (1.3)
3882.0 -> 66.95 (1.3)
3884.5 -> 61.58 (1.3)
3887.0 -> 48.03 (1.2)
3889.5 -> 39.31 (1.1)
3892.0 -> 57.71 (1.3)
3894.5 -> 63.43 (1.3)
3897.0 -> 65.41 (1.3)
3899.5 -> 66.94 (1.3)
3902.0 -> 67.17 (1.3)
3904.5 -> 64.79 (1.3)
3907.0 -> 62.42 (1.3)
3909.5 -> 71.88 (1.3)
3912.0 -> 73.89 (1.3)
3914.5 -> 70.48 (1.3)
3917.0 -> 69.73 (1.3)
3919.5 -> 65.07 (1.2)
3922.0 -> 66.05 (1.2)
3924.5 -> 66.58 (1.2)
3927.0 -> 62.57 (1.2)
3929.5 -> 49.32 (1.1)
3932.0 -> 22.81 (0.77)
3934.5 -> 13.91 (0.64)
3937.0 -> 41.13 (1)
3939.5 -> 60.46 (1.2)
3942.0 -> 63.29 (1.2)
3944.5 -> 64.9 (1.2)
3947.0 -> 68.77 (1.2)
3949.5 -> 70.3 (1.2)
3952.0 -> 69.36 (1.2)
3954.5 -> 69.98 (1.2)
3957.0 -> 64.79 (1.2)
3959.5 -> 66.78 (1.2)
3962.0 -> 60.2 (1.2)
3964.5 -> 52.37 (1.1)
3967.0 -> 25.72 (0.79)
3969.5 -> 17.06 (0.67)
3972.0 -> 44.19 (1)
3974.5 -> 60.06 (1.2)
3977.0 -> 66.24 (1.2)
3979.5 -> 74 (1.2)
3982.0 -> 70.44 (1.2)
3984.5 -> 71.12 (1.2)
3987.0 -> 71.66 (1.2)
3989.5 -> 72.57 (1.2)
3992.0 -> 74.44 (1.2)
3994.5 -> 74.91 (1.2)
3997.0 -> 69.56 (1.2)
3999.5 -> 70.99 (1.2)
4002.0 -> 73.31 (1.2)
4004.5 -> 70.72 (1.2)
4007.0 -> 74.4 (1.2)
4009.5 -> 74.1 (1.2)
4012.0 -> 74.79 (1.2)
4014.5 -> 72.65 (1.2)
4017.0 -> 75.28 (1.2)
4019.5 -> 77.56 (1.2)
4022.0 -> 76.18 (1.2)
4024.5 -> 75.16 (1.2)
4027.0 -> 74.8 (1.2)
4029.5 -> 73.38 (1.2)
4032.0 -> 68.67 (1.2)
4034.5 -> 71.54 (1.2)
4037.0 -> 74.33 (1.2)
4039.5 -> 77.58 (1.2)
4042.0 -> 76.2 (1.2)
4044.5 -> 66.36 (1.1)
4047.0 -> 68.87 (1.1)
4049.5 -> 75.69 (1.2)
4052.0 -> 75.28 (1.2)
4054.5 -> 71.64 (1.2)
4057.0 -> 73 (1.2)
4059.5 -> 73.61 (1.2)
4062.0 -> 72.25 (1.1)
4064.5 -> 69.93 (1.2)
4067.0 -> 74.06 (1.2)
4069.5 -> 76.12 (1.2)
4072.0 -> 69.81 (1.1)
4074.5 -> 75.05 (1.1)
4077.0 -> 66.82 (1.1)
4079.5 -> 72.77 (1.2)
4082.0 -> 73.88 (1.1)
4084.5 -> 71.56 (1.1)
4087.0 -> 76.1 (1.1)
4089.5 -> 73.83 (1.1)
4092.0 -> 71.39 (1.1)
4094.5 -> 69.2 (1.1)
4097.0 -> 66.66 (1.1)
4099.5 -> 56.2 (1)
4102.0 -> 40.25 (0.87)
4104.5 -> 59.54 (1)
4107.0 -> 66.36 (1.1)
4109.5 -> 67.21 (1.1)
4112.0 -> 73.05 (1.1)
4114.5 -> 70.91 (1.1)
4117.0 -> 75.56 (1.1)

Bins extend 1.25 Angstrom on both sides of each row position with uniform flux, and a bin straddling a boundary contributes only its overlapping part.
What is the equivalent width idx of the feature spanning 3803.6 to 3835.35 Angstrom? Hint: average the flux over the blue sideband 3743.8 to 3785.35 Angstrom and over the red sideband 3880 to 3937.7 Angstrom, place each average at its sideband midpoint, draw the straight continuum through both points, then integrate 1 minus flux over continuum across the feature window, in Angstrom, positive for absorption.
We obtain -1.39 Angstrom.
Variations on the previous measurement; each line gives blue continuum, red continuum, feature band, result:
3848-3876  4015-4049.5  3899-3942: 7.7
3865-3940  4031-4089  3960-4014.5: 2.5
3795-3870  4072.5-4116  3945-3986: 3.7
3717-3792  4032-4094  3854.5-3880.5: -2.1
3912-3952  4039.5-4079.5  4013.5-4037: -1.8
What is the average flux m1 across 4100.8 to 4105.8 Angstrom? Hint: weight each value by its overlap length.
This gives 50.2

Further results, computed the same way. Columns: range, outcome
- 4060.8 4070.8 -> 73.1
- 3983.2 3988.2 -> 71.4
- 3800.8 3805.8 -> 66.4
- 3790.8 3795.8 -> 61.3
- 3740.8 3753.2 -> 52.1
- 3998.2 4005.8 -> 71.7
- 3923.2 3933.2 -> 50.5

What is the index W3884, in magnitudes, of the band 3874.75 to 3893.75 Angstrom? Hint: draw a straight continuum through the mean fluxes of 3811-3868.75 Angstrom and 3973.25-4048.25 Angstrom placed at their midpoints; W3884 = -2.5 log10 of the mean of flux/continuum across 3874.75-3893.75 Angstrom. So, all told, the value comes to 0.12 mag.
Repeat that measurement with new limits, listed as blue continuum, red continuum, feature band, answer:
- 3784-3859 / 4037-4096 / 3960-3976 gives 0.46 mag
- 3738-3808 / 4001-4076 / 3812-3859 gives 0.02 mag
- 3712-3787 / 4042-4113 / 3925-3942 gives 0.41 mag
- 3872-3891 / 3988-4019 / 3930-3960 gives 0.20 mag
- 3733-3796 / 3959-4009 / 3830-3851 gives 0.04 mag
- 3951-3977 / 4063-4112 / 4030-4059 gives -0.15 mag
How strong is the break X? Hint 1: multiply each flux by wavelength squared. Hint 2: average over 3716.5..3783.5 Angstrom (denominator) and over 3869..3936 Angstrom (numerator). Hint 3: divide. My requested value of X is 1.14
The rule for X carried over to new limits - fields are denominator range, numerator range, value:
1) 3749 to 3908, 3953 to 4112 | 1.22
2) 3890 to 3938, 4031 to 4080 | 1.32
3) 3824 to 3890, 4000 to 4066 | 1.27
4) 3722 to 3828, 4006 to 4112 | 1.37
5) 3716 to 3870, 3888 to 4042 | 1.16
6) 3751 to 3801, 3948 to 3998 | 1.13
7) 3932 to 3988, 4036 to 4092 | 1.35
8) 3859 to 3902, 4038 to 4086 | 1.25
